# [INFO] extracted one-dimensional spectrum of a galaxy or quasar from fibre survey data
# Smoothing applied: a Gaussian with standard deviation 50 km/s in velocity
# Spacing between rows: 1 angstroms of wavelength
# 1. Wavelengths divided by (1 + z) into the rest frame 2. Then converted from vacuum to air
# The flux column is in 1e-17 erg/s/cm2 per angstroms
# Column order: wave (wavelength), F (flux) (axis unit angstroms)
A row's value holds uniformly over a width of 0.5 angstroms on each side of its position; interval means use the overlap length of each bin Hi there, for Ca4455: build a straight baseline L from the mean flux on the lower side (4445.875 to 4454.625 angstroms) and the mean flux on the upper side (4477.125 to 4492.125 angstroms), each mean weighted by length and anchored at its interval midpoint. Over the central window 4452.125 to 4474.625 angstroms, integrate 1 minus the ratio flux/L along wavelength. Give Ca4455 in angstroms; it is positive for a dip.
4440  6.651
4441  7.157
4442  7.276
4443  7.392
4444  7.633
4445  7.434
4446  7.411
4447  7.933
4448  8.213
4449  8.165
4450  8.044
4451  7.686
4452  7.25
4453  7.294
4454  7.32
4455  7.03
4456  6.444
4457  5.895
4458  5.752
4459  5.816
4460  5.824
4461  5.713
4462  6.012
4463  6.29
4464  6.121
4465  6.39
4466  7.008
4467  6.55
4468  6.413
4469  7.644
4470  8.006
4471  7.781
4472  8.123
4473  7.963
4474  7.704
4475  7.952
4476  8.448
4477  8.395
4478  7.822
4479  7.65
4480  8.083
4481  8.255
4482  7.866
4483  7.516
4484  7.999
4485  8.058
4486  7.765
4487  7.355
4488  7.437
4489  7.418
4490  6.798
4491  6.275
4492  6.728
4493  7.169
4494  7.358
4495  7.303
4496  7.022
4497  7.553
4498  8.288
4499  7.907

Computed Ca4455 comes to 2.54 angstroms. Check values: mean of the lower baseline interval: 7.7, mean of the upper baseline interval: 7.58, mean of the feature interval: 6.79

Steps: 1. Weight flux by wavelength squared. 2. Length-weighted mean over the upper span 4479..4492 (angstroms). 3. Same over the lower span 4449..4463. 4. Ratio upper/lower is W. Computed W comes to 1.15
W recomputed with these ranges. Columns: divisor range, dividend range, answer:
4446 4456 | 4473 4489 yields 1.05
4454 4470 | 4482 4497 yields 1.16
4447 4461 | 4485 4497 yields 1.05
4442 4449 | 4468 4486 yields 1.04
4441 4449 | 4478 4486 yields 1.05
